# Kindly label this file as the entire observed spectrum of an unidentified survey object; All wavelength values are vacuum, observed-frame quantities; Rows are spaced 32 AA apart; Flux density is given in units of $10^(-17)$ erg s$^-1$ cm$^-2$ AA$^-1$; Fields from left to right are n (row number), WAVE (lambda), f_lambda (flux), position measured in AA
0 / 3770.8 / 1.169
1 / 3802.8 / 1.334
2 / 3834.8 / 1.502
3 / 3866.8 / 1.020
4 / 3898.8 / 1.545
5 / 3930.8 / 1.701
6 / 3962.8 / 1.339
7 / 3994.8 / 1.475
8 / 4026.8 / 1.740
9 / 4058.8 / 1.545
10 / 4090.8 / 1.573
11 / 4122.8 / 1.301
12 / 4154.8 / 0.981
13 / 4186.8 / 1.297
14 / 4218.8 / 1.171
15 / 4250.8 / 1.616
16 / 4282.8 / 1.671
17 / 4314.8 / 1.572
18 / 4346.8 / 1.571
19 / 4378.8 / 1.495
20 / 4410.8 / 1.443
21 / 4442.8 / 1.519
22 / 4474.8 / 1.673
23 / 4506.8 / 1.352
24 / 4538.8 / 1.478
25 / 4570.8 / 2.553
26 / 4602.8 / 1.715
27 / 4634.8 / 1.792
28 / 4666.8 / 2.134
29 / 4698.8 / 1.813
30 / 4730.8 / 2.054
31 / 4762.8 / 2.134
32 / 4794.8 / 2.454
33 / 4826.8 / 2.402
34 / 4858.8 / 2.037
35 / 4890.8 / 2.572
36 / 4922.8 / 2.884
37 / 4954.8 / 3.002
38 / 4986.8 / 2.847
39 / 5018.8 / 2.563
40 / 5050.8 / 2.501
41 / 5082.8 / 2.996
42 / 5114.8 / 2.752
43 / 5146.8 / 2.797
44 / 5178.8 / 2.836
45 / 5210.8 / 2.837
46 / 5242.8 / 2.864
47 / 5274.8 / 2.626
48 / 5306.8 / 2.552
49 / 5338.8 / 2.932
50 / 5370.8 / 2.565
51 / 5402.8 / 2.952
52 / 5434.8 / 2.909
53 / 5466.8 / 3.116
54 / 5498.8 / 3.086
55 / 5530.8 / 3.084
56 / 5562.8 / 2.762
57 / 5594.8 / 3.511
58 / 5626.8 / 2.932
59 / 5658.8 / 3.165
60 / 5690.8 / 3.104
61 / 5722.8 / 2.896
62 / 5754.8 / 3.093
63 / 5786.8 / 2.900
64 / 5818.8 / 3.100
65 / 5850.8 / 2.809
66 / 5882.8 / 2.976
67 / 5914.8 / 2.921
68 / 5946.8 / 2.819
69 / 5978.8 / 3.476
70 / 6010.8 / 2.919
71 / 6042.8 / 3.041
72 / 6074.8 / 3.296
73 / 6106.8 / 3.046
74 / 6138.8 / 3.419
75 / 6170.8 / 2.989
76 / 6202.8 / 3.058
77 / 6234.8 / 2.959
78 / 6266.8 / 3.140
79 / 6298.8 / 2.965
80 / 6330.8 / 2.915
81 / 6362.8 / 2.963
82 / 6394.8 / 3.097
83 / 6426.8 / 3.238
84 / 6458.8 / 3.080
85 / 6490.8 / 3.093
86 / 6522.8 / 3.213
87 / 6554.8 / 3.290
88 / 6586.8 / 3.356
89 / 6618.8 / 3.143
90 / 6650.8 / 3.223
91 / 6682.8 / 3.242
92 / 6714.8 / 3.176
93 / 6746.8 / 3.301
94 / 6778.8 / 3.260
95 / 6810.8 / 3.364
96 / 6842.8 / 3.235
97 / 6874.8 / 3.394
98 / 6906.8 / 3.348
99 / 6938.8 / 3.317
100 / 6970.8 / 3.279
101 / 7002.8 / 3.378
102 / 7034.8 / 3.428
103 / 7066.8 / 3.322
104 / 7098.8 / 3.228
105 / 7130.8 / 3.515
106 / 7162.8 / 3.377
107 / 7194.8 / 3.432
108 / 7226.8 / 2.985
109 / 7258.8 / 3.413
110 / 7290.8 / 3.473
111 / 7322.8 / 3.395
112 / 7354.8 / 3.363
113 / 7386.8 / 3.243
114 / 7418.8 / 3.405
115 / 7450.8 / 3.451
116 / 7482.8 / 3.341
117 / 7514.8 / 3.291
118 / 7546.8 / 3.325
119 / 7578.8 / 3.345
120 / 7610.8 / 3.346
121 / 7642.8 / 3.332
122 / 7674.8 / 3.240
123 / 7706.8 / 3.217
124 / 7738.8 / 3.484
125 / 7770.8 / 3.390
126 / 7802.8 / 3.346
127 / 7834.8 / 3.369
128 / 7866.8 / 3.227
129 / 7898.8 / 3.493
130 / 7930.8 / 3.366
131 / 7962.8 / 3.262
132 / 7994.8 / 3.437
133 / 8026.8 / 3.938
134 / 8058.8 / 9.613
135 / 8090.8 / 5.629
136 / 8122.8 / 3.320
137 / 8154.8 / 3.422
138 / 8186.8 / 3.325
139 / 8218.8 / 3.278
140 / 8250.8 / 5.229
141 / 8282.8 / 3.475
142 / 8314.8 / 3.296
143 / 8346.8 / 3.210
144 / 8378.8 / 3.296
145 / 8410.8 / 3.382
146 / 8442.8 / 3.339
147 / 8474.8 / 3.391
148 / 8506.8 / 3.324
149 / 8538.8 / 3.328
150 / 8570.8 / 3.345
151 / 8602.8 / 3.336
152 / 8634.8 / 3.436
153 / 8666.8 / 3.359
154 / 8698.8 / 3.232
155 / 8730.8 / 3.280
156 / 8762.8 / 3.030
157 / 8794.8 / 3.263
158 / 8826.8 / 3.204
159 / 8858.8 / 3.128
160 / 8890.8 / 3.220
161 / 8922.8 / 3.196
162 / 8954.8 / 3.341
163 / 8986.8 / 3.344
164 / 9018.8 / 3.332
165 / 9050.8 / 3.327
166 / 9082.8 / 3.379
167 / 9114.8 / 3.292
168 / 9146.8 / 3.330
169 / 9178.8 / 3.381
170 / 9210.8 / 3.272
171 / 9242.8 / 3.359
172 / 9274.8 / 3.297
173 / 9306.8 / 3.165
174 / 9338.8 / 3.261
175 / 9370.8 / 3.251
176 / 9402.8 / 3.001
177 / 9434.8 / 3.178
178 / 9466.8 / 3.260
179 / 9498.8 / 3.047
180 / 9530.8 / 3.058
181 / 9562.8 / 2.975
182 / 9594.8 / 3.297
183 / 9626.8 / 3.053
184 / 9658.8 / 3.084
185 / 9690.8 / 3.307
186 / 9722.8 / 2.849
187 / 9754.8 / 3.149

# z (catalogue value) 0.227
